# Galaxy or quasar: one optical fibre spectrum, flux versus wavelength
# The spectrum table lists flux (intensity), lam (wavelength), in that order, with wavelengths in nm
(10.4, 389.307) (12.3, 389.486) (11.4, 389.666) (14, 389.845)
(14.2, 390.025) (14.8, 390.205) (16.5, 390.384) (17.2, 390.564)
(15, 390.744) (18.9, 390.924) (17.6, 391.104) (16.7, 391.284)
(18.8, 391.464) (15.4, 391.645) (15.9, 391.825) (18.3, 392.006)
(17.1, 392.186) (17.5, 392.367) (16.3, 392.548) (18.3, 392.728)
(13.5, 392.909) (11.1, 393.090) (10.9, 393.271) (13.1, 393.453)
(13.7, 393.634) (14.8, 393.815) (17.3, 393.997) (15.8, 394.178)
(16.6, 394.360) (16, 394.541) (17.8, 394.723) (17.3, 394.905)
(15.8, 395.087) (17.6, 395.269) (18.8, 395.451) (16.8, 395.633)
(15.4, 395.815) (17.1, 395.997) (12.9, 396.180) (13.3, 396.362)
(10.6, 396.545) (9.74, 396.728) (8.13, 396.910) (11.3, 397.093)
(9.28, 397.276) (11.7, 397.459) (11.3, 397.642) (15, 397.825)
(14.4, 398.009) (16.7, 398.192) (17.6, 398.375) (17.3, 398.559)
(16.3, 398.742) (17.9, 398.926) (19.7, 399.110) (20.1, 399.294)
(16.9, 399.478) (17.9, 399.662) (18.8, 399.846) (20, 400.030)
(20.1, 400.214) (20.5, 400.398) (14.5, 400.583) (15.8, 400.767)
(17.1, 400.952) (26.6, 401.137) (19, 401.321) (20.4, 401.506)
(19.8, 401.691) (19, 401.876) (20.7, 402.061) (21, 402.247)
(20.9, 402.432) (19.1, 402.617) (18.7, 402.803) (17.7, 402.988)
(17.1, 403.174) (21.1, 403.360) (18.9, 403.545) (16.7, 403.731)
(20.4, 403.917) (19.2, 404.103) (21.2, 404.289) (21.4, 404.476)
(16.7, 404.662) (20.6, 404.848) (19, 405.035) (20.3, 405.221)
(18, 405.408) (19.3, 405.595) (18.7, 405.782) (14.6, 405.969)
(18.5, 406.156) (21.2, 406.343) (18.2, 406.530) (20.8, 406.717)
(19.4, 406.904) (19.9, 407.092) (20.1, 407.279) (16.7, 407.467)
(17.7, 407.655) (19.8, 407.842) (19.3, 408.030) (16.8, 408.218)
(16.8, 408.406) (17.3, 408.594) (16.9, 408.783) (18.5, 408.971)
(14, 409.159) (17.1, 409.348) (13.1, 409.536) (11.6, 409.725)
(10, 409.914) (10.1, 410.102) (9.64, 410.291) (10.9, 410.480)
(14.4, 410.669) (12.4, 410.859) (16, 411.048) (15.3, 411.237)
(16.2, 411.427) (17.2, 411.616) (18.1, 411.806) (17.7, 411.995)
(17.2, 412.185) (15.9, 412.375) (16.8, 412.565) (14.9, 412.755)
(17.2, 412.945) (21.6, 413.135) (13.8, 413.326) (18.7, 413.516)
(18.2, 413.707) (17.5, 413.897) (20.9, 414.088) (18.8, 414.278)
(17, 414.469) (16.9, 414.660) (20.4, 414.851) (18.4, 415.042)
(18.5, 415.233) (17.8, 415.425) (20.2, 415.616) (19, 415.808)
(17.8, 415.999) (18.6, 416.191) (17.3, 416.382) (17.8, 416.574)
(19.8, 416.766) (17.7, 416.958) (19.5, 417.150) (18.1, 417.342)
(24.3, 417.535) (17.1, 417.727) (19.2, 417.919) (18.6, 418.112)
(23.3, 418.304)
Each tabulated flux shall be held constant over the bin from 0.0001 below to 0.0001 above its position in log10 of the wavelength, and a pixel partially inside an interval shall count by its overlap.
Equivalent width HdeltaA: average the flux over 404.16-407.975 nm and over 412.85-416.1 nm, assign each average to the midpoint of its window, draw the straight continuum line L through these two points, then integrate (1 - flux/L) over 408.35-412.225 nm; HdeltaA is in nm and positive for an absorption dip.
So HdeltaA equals 0.83 nm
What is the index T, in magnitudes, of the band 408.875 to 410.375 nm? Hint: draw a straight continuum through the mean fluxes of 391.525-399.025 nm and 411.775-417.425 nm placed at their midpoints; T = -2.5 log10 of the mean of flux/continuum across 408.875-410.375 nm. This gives 0.30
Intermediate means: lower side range 14.9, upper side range 18.1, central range 13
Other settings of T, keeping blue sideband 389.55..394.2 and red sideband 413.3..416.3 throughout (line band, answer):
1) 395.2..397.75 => 0.221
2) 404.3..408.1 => -0.104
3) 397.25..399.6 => 0.029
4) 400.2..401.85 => -0.157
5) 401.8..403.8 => -0.140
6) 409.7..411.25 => 0.419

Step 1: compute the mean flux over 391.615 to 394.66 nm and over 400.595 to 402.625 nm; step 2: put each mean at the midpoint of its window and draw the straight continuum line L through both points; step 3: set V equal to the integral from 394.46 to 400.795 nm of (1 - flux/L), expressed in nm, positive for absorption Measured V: 0.72 nm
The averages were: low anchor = 15.4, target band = 15.7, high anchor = 19.8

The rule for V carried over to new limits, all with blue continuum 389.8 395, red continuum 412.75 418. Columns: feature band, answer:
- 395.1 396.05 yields -0.05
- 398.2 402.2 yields -0.49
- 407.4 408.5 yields -0.01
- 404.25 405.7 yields -0.18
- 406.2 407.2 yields -0.13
